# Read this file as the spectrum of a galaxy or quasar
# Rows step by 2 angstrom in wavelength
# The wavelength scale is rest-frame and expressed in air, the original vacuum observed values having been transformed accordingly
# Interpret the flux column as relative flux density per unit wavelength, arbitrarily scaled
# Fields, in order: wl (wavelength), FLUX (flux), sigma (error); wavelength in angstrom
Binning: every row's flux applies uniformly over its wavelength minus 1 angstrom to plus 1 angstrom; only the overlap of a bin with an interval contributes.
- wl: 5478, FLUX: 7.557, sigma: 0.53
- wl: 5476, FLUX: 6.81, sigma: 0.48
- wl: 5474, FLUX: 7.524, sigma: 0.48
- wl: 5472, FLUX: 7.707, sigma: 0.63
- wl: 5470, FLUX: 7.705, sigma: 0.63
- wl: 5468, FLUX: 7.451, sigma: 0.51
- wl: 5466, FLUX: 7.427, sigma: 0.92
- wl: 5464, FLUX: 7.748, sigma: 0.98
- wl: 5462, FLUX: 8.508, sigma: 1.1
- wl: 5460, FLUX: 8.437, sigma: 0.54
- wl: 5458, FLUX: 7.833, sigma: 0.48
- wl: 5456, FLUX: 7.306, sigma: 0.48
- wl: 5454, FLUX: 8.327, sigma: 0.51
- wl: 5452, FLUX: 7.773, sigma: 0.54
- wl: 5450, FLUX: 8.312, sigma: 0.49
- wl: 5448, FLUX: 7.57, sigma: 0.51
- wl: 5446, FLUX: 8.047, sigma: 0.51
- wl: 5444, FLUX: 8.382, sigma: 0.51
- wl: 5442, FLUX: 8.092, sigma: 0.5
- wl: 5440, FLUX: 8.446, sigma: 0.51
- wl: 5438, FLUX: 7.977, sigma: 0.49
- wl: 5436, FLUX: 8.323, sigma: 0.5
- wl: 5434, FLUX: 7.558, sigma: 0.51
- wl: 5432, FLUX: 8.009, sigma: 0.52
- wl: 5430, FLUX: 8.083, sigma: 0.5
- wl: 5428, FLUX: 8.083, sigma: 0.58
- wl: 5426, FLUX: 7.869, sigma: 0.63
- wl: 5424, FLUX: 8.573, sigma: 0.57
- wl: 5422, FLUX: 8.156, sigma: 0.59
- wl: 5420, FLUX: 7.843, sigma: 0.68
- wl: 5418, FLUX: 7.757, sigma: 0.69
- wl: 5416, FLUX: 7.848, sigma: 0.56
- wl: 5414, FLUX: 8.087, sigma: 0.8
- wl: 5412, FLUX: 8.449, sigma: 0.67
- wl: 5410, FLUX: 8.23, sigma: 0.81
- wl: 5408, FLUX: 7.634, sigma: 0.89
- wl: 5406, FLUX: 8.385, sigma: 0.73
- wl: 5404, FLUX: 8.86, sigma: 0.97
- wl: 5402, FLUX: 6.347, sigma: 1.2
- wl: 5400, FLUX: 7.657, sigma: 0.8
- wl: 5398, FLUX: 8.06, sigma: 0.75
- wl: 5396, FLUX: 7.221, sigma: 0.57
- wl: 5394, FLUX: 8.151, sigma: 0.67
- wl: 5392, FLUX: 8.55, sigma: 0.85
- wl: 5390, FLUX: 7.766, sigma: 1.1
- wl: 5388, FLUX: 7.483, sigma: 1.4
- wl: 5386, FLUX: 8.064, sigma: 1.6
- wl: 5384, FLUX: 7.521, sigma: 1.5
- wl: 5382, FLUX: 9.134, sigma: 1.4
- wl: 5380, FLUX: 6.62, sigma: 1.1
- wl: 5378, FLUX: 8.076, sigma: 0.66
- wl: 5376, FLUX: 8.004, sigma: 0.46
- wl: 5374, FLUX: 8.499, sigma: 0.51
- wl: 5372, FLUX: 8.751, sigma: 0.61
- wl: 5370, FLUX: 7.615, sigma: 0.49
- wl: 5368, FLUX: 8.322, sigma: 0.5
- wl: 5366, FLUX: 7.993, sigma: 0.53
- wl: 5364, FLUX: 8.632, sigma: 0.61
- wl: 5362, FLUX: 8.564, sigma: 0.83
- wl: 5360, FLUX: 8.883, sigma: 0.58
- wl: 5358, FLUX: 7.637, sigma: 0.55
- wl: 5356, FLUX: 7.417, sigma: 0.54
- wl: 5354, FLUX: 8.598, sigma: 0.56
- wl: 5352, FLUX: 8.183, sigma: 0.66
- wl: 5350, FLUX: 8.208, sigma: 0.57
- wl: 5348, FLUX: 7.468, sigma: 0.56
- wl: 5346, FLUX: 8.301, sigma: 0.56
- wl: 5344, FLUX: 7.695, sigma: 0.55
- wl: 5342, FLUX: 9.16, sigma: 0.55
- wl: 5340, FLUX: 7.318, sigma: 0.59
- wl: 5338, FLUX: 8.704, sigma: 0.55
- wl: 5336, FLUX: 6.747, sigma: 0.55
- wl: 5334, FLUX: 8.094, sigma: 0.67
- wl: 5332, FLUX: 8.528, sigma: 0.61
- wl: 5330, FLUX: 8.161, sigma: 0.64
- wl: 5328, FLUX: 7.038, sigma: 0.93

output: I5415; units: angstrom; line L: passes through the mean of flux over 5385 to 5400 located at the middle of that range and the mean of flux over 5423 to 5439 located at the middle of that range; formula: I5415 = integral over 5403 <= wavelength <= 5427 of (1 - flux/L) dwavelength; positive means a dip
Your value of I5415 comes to -0.5 angstrom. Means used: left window 7.88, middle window 8.14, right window 8.06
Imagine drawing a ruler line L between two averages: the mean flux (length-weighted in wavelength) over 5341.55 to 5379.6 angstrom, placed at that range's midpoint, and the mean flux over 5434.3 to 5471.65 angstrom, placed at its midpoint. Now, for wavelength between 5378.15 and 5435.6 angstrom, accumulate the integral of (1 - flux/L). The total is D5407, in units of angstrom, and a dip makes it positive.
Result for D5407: 1.0 angstrom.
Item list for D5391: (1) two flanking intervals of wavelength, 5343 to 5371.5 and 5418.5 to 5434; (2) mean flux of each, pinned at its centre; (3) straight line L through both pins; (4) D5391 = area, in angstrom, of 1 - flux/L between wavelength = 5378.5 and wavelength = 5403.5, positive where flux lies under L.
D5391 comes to 1.04 angstrom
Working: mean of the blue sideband 8.12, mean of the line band 7.74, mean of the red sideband 8.04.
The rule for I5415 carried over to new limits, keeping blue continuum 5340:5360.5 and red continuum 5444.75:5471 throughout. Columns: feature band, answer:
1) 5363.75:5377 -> -0.3 angstrom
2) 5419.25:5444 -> -0.5 angstrom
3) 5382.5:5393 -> 0.1 angstrom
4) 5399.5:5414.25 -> 0.0 angstrom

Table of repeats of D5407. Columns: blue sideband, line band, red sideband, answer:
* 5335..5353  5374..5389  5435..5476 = 0.13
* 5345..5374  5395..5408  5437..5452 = 0.64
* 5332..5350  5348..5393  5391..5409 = -0.97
